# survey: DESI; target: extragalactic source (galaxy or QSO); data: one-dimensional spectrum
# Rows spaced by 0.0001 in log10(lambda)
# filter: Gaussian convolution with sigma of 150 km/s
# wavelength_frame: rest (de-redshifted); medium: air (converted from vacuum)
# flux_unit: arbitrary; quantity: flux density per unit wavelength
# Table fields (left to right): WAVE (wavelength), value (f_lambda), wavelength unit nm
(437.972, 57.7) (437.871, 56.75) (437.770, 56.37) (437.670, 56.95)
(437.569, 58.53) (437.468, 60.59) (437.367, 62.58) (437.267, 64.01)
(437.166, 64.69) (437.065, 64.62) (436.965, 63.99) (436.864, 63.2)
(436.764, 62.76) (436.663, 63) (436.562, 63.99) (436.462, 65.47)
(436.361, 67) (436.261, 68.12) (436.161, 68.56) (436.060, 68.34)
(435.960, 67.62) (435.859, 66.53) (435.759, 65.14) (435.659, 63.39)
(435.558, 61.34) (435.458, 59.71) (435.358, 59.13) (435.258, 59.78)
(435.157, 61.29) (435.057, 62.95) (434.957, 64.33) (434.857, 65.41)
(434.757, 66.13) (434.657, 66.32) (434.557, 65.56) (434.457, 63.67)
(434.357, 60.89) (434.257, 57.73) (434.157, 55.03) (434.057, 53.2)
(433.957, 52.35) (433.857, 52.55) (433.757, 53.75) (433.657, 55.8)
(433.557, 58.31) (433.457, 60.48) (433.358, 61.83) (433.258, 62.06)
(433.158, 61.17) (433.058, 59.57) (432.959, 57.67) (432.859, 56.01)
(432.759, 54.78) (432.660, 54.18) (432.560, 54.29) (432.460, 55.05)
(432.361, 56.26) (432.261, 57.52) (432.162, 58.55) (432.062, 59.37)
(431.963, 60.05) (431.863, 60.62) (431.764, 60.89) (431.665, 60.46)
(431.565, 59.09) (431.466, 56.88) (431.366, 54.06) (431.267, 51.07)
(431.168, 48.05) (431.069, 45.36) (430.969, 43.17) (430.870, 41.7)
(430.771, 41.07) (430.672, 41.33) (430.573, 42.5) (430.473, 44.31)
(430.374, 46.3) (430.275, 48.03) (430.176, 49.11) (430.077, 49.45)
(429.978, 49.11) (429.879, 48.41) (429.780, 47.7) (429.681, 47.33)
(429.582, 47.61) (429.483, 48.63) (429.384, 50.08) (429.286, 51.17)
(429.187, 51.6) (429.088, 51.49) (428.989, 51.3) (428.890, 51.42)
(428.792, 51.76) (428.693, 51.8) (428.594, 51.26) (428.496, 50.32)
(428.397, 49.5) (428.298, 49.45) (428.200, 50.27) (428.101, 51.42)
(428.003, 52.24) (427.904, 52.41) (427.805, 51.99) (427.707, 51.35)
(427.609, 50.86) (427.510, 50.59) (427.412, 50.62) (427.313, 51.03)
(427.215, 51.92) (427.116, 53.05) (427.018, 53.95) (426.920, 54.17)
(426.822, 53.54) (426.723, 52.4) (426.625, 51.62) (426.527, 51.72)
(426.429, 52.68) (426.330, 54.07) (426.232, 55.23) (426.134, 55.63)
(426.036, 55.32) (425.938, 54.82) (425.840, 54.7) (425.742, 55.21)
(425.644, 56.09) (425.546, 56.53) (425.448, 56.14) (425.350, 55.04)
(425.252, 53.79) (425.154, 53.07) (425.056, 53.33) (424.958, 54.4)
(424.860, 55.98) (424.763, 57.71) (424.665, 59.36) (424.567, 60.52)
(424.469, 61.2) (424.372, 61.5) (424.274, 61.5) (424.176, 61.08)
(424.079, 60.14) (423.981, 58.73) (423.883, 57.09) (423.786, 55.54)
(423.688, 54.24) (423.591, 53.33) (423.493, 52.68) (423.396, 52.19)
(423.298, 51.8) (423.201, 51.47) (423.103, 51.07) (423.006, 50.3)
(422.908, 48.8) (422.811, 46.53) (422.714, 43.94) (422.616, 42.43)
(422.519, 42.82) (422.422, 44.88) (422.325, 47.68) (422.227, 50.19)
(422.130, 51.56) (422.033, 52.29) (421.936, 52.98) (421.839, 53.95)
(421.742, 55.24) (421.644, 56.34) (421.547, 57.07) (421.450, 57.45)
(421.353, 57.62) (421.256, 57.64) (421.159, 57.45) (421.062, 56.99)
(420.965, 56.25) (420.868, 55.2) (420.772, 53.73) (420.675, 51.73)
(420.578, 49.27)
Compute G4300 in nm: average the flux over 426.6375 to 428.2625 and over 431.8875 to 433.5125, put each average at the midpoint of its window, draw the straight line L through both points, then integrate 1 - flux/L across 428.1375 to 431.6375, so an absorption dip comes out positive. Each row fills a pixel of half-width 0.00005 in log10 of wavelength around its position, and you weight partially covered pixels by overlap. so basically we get 0.369 nm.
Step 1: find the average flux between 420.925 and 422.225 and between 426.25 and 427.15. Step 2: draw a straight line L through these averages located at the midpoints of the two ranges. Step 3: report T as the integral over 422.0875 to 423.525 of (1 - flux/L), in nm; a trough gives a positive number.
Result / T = 0.166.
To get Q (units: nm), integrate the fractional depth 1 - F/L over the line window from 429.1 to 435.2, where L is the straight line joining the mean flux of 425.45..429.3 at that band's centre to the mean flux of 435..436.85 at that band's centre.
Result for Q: 0.47 nm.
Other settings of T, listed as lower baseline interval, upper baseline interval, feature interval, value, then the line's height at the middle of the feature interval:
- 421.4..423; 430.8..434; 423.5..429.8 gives -0.13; 52.6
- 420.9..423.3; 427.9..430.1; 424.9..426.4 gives -0.11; 51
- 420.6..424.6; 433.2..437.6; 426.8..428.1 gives 0.11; 56.9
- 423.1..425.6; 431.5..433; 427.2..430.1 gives 0.33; 57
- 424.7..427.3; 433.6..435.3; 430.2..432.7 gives 0.25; 57.8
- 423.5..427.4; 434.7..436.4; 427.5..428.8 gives 0.15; 57.9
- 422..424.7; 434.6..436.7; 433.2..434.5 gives 0.11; 62.8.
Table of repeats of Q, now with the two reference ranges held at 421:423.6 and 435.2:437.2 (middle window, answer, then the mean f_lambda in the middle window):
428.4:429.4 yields 0.11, 51.2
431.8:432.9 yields 0.07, 57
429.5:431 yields 0.33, 45.9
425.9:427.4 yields 0.06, 53.3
